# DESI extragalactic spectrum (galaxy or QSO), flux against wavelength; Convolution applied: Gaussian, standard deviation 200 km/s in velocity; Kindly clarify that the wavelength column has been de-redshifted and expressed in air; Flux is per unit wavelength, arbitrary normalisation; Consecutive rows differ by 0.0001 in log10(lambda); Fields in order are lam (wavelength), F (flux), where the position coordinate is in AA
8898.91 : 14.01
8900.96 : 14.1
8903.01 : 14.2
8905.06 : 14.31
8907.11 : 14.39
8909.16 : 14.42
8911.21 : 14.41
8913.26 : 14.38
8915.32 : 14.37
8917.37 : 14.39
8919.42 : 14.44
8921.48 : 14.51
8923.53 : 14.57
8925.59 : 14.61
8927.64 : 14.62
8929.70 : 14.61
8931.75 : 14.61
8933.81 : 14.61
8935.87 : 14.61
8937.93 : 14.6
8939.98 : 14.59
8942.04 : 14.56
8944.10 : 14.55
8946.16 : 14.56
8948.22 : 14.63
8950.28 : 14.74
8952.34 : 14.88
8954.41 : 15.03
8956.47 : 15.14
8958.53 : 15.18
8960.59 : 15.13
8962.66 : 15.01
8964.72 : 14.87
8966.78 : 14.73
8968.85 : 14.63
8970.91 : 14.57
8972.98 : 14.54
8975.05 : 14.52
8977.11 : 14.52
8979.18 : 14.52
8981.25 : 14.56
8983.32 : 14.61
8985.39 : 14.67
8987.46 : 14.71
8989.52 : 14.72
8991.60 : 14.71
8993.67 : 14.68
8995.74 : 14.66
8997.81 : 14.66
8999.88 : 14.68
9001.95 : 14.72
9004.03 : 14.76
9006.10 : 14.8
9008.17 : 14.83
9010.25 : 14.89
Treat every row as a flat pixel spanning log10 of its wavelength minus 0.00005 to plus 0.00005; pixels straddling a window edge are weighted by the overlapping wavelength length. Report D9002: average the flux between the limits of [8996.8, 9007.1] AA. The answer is 14.7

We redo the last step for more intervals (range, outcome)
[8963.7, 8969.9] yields 14.8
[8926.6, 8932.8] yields 14.6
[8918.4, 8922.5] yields 14.5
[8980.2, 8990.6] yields 14.6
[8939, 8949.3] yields 14.6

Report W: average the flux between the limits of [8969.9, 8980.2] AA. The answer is 14.5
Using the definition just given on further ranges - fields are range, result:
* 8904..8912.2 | 14.4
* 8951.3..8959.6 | 15.1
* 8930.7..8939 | 14.6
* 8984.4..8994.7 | 14.7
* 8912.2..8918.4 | 14.4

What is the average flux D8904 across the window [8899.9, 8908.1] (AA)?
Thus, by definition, 14.2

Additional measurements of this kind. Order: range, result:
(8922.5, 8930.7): 14.6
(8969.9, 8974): 14.5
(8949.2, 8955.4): 14.9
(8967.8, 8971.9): 14.6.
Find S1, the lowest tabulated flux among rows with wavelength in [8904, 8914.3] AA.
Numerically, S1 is 14.31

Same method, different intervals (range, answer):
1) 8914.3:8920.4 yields 14.37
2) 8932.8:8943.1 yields 14.56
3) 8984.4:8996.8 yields 14.66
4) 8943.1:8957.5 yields 14.55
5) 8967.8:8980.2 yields 14.52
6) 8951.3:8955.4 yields 14.88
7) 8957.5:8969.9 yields 14.63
